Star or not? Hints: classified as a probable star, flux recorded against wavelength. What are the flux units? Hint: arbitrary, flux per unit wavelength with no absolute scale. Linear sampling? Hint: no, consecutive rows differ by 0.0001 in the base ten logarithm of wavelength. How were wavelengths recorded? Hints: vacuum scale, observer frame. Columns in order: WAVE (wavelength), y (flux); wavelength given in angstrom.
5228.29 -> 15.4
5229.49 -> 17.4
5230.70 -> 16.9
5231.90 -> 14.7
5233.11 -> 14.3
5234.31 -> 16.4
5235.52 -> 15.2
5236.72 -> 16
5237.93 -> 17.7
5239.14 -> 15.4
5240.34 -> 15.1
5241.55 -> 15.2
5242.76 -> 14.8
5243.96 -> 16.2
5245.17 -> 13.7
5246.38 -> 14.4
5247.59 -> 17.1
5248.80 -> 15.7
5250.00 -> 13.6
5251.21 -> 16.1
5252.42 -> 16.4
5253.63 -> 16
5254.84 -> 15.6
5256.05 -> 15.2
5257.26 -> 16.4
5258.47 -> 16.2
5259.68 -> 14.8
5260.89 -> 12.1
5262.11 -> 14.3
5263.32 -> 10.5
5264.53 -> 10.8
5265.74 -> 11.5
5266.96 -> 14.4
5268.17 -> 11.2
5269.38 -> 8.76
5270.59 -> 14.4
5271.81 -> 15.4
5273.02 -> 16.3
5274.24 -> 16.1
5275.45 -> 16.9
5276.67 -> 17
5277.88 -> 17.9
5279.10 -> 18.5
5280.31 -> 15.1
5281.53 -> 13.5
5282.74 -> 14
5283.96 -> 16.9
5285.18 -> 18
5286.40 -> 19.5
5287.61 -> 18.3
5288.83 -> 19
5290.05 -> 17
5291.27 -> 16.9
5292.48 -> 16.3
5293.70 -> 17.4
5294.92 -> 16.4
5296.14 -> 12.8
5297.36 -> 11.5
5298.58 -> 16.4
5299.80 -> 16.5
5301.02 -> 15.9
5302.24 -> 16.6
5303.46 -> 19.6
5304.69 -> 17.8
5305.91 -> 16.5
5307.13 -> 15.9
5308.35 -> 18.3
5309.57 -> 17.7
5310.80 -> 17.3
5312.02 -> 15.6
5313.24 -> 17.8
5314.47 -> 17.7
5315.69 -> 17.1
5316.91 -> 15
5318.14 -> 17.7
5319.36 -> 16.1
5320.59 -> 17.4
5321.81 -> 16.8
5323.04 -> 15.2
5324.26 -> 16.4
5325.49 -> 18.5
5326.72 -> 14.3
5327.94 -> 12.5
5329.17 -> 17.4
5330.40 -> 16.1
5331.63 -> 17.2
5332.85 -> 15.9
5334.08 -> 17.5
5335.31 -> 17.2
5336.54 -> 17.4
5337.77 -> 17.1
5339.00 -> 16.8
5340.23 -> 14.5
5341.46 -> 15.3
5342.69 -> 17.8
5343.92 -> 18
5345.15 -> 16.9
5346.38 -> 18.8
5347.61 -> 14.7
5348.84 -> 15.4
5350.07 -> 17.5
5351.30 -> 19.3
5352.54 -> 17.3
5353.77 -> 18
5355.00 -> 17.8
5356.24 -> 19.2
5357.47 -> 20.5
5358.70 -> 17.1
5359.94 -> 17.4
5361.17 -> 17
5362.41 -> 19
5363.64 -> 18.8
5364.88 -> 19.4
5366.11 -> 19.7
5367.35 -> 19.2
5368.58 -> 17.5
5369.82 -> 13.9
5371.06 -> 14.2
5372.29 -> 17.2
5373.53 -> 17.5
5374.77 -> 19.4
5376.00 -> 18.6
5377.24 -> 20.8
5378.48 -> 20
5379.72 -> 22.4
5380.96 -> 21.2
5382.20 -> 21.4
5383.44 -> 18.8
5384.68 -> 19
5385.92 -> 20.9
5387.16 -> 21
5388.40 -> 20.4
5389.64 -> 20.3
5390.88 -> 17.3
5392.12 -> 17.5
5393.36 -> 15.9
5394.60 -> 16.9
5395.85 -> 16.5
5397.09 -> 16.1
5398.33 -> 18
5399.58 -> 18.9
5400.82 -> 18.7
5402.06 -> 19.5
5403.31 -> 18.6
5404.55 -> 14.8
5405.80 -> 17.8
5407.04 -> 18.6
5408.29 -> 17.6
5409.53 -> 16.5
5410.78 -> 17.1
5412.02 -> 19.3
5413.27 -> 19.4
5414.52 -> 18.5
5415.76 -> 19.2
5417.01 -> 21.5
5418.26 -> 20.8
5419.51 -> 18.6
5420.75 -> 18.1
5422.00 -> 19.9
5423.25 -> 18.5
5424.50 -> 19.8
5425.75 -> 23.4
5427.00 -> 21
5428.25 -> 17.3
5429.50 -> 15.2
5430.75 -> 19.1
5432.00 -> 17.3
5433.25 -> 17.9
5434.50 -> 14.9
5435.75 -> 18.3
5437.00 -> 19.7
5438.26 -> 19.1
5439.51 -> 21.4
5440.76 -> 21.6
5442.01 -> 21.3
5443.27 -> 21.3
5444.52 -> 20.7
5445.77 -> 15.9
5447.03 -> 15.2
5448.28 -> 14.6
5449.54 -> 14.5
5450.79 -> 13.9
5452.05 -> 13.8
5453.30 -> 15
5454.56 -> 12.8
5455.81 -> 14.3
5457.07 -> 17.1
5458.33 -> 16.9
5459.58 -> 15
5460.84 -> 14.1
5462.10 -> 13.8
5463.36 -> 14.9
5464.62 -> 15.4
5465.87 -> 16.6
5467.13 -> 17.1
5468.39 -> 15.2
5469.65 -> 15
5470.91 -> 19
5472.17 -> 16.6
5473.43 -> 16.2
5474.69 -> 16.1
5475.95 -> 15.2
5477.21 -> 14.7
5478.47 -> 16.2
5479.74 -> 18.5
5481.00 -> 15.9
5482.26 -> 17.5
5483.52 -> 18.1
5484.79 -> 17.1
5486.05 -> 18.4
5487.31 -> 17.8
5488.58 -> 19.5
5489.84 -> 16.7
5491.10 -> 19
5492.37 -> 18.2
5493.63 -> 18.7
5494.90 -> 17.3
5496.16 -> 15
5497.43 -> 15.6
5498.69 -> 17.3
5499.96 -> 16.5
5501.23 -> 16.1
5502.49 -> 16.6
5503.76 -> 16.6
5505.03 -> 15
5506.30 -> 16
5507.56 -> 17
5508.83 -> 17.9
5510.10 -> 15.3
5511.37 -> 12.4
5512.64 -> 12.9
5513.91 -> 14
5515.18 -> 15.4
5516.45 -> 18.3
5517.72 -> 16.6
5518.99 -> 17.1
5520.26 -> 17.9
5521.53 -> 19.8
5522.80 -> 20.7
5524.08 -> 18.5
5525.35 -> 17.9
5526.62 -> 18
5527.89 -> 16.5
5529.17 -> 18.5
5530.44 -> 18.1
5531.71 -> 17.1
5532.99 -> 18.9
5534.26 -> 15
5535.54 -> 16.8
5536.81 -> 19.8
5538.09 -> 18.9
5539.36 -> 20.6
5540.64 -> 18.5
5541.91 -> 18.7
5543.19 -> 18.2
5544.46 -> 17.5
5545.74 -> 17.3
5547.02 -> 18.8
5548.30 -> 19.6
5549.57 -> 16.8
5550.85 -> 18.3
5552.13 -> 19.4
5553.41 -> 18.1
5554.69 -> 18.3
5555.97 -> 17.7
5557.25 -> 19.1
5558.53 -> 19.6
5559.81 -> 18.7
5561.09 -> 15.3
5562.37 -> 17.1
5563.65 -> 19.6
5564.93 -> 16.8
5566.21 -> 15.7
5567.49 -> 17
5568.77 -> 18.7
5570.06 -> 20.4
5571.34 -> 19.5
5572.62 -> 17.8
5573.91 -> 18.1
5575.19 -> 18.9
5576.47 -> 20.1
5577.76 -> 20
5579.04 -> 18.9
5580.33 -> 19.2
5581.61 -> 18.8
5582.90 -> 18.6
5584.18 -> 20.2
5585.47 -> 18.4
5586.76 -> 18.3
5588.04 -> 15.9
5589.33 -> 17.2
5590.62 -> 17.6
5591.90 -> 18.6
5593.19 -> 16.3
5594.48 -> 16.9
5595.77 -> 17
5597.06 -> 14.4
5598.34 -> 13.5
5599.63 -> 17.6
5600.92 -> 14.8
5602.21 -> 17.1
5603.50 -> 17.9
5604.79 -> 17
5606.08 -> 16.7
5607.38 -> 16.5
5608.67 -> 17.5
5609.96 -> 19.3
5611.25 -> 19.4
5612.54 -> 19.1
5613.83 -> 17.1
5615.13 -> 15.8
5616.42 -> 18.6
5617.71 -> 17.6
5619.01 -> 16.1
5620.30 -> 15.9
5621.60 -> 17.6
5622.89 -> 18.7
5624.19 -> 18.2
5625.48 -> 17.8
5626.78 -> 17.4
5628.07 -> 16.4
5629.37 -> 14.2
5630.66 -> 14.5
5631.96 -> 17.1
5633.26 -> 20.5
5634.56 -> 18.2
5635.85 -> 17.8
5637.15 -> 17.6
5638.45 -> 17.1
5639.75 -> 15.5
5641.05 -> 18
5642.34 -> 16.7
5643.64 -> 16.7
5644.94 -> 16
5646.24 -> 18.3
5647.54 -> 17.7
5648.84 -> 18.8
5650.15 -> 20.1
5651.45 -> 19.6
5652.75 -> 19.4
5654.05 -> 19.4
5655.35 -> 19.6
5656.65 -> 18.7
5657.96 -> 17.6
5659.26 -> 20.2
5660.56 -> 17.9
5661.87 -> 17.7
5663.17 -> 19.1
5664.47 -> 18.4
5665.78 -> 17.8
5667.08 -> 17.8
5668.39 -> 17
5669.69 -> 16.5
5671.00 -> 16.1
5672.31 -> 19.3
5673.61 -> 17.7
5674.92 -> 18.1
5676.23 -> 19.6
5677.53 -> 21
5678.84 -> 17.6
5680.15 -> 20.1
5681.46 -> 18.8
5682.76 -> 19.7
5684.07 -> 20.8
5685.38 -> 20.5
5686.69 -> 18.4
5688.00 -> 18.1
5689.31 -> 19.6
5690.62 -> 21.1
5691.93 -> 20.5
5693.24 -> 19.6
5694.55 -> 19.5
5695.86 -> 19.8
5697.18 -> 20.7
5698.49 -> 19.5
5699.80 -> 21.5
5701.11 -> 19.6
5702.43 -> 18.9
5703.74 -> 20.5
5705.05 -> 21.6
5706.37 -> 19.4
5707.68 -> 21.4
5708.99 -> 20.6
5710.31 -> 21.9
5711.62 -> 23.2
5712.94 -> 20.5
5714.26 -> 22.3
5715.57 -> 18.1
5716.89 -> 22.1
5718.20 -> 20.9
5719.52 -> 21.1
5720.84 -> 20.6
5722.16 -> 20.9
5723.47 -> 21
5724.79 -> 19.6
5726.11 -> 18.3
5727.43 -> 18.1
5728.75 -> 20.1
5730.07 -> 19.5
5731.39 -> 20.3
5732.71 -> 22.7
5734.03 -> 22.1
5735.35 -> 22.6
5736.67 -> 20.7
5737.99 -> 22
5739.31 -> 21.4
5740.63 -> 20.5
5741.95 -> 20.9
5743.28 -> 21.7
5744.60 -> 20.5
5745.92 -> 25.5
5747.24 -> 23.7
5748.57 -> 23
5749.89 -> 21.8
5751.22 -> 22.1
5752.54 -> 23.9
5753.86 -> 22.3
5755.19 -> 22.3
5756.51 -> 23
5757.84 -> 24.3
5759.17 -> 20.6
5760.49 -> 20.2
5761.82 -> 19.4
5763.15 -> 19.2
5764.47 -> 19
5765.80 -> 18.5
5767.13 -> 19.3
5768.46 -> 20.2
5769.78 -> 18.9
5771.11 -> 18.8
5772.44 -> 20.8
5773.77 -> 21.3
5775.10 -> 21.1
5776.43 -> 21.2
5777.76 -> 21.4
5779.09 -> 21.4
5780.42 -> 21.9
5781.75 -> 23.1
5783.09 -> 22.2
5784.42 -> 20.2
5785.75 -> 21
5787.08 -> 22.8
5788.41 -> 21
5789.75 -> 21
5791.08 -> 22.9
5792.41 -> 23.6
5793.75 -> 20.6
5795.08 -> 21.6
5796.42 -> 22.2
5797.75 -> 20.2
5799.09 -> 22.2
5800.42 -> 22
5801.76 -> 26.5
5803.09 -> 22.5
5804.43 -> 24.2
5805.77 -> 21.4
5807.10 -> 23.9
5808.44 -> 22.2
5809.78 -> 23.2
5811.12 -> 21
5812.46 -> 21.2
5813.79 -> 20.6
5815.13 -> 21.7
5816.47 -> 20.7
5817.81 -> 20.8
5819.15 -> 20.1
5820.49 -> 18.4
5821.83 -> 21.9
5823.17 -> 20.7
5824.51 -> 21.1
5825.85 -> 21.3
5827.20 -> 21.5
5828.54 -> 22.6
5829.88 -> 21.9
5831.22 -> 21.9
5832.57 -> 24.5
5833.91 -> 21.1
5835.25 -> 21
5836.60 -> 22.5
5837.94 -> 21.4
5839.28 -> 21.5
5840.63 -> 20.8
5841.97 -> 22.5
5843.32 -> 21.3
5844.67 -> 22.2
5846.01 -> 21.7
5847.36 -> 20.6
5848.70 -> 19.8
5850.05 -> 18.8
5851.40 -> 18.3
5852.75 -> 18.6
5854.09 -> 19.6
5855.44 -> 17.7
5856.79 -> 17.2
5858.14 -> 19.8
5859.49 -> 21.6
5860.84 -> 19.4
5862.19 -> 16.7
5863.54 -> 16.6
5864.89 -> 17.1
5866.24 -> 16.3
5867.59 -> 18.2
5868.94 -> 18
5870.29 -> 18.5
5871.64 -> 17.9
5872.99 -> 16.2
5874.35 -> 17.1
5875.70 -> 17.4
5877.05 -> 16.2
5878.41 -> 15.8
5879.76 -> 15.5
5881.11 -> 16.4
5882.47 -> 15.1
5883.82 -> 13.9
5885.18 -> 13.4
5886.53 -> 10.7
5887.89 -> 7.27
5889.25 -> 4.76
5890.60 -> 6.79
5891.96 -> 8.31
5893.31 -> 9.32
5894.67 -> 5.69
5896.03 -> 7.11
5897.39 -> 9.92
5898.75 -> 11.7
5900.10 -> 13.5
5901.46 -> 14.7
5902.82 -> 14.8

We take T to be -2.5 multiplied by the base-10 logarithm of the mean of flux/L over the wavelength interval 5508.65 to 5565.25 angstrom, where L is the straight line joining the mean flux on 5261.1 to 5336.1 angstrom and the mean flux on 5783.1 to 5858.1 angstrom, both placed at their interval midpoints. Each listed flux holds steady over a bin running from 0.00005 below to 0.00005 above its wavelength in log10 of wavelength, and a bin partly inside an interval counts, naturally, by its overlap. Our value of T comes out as 0.043 mag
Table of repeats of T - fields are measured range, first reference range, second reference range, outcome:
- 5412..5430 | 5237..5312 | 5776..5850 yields -0.13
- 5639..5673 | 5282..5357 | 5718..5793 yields 0.12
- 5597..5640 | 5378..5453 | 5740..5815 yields 0.18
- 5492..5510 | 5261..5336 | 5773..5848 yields 0.10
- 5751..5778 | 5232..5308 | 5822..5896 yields -0.21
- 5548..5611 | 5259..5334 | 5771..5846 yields 0.07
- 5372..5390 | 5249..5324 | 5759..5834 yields -0.19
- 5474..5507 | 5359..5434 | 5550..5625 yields 0.08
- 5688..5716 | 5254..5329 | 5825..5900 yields -0.22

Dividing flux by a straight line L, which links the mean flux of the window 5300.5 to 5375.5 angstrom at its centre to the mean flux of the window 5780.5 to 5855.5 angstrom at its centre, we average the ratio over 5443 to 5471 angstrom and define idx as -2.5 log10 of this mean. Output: 0.17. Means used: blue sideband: 17.1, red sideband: 21.5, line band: 15.6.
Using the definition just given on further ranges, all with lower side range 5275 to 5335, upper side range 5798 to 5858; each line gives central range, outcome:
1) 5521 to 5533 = 0.01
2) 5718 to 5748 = -0.03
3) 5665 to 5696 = 0.06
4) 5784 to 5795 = -0.04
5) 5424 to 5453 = -0.02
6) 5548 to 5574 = 0.04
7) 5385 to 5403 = -0.06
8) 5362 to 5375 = -0.04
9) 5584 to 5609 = 0.14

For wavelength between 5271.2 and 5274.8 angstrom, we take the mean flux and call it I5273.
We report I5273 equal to 15.9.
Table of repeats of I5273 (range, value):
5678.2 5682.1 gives 18.8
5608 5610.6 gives 18.4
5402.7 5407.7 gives 17.4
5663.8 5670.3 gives 17.5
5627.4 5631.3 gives 15.1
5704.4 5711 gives 21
